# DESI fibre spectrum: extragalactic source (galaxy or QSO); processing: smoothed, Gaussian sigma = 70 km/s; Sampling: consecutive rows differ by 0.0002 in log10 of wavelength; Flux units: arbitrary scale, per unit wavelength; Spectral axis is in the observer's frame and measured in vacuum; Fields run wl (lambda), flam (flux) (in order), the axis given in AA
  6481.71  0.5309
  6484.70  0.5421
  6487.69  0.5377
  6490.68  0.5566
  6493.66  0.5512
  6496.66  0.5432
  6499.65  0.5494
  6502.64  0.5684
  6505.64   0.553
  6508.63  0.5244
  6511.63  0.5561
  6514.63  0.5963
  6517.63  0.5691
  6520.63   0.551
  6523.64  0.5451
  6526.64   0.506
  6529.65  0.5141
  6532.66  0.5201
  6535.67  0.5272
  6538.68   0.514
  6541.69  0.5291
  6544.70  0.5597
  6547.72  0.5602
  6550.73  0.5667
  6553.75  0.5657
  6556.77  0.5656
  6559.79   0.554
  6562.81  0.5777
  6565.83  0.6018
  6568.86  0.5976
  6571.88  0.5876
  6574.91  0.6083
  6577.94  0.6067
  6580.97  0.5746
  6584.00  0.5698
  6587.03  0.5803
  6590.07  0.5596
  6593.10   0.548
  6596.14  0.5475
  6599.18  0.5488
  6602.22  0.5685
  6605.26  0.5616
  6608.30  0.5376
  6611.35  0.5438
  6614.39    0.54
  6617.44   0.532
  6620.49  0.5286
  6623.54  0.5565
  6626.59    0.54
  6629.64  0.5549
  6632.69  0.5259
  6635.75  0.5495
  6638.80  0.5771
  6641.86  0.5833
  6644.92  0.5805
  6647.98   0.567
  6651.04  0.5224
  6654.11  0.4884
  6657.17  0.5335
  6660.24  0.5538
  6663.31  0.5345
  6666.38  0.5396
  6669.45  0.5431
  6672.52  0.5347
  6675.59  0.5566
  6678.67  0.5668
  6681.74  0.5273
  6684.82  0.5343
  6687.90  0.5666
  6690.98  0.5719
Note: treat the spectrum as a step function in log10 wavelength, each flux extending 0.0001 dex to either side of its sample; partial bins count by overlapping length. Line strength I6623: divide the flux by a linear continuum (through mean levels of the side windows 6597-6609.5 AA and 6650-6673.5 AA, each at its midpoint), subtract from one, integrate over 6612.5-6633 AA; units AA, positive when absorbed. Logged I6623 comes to 0.2 AA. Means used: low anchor 0.554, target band 0.541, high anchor 0.531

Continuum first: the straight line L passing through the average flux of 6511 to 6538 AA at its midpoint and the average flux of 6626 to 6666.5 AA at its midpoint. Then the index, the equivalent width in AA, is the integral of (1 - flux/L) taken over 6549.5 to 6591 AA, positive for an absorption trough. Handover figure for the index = -2.8 AA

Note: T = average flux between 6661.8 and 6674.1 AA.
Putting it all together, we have 0.538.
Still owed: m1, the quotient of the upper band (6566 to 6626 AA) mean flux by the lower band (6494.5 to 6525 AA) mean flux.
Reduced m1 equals 1.0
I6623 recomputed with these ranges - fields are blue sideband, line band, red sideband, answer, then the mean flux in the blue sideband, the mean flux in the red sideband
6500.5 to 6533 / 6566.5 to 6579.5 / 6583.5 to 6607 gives -1.0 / 0.547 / 0.56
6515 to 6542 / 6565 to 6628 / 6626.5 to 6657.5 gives -2.4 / 0.533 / 0.549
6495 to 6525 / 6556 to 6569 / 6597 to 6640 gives -0.6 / 0.556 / 0.547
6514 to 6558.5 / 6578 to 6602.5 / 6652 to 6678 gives -1.0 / 0.545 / 0.536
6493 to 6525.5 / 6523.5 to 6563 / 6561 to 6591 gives 2.0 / 0.555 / 0.587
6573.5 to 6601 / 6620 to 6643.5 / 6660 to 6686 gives 0.1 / 0.571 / 0.543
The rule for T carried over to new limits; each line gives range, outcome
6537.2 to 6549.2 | 0.541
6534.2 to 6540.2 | 0.521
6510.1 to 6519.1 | 0.574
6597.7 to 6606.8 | 0.56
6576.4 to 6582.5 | 0.591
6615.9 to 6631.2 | 0.542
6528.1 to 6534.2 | 0.516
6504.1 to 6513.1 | 0.545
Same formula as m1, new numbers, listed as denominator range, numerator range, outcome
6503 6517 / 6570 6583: 1.06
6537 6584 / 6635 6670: 0.96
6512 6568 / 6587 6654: 1.00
